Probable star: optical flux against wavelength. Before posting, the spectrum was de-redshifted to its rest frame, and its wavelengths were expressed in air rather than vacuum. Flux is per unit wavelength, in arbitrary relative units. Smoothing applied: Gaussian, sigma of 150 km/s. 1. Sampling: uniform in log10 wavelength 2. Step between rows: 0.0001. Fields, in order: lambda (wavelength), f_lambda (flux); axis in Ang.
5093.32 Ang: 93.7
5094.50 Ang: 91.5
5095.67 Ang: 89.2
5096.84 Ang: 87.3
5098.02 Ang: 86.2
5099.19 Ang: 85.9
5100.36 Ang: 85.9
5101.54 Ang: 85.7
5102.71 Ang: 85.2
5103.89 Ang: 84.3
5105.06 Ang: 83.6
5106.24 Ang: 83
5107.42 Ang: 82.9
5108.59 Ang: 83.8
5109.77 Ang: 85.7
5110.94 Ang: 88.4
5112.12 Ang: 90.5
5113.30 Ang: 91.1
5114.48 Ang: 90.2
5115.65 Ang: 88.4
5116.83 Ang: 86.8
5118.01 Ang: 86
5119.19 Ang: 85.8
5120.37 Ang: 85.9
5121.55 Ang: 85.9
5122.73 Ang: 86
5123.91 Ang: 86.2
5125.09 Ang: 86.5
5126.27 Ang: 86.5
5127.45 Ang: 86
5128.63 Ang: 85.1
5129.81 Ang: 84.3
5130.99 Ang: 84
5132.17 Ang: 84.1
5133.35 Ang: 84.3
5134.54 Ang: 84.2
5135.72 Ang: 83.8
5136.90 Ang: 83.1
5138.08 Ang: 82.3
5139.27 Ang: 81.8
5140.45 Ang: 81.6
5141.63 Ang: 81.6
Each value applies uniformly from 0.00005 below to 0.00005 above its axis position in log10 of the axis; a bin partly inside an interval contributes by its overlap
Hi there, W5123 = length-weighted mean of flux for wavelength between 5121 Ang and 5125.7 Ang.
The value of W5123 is 86.1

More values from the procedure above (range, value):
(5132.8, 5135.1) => 84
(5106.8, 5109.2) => 83.3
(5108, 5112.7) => 87.2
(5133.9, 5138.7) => 83.2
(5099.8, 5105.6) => 84.9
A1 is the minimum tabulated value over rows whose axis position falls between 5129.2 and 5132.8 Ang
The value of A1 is 84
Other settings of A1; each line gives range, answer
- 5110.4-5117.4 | 86.8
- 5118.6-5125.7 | 85.8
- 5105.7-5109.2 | 82.9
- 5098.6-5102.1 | 85.7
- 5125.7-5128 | 86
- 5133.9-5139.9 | 81.8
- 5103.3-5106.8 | 83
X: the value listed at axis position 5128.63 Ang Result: 85.1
